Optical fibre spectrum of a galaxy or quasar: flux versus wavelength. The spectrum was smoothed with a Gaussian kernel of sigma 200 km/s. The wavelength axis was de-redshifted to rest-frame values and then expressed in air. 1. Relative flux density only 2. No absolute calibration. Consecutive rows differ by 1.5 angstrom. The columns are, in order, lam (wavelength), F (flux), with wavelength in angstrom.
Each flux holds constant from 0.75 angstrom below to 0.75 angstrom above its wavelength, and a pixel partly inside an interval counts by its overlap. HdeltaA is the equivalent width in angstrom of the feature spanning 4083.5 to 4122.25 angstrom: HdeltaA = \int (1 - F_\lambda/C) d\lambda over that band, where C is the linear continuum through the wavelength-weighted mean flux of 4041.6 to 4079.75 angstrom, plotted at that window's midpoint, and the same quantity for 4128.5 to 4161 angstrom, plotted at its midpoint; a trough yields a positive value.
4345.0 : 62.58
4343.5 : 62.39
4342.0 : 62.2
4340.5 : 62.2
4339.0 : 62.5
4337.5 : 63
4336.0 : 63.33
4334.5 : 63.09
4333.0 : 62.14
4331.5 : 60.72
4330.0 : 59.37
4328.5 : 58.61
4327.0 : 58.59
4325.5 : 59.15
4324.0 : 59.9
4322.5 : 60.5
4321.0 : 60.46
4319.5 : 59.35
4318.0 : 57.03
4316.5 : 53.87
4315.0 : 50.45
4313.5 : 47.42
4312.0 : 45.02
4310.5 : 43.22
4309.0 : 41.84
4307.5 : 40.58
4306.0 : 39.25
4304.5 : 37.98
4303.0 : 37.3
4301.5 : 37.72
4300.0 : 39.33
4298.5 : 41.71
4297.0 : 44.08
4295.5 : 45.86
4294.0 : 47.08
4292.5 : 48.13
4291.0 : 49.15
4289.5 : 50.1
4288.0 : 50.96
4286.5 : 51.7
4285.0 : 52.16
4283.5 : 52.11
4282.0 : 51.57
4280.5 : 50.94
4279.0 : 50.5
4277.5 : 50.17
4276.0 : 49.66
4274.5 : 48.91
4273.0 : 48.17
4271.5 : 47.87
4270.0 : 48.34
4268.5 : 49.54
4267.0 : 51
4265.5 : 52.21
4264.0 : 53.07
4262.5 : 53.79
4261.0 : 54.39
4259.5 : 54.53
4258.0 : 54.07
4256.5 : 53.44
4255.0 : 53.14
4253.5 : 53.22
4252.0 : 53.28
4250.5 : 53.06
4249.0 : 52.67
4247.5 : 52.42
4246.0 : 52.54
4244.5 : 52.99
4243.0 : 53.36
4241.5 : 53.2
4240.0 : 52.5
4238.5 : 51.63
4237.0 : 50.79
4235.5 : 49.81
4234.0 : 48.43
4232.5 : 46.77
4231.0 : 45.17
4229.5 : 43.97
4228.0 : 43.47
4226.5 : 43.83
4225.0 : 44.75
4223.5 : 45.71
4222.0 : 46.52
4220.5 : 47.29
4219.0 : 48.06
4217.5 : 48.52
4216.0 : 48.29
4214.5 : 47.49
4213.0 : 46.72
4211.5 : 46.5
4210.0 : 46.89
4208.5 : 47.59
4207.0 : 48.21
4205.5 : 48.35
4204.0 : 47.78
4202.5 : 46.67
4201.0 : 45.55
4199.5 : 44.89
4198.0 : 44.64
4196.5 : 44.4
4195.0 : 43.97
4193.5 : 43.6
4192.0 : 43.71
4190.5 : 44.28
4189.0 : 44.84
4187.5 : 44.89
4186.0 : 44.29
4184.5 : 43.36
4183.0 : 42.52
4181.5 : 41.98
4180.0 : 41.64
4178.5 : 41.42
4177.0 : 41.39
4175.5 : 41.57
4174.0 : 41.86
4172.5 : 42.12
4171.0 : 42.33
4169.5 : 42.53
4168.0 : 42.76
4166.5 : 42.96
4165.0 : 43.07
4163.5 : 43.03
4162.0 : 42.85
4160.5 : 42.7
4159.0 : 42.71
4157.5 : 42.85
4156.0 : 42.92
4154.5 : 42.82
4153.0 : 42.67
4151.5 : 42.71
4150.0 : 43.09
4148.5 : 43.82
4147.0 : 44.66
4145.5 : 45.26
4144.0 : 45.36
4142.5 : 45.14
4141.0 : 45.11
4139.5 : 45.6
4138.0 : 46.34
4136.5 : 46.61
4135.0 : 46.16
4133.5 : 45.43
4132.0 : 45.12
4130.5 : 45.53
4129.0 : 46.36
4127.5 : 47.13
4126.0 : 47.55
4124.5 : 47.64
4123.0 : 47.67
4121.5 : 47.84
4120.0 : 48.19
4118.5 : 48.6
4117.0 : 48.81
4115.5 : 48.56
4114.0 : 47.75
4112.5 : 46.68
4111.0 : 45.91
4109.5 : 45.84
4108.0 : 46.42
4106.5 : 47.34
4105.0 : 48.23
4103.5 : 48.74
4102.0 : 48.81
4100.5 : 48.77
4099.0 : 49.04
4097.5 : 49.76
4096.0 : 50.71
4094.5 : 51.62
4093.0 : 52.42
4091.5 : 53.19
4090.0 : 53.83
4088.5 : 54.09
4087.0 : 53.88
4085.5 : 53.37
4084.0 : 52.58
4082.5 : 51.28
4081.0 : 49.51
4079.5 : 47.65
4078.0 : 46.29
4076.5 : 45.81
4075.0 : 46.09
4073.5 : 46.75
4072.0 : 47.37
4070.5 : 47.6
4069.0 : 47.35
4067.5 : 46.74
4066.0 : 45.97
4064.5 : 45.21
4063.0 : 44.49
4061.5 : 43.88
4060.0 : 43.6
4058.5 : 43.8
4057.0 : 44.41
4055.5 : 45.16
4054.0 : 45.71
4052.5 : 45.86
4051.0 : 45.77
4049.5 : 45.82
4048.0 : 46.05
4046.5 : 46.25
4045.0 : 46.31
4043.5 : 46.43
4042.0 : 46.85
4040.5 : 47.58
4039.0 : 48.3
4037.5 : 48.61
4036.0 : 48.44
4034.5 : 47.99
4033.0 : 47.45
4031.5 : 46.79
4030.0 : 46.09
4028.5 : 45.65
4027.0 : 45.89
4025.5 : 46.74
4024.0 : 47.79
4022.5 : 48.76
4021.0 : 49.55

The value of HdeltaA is -3.8 angstrom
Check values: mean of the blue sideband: 45.9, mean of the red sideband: 44.5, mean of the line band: 49.6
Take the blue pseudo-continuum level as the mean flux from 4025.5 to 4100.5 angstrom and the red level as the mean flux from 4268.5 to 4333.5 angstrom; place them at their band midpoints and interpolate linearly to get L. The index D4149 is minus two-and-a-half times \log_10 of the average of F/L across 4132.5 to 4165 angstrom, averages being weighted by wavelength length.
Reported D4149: 0.10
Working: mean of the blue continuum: 47.8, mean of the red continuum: 49.9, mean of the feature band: 44.2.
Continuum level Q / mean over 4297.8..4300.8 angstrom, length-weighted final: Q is 40.5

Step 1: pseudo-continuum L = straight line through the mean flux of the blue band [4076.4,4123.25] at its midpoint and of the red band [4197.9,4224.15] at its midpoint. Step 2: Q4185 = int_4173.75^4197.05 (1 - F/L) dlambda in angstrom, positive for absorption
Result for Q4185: 2.2 angstrom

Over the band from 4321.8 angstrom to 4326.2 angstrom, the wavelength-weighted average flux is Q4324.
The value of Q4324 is 59.9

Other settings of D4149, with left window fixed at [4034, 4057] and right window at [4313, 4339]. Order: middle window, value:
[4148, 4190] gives 0.21 mag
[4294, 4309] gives 0.38 mag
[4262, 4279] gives 0.13 mag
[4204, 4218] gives 0.13 mag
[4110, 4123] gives 0.04 mag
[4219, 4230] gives 0.20 mag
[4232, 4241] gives 0.10 mag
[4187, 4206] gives 0.18 mag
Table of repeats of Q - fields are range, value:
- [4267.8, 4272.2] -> 48.6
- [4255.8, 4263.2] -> 54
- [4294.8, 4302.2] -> 41.7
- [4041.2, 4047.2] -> 46.5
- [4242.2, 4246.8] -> 53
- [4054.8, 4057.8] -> 44.8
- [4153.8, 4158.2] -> 42.9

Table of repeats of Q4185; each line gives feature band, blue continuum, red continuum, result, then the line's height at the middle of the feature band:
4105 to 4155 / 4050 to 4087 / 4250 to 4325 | 1.6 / 47.7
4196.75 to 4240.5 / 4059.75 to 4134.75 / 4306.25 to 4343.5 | 4.6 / 52.5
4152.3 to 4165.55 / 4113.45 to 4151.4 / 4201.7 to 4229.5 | 1.0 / 46.4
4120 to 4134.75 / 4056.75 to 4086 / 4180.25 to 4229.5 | -0.1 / 46.4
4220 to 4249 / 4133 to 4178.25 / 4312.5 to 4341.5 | 1.1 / 50.7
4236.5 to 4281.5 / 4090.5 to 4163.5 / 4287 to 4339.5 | -1.7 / 49.9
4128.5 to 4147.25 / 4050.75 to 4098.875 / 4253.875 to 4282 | 1.4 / 49.2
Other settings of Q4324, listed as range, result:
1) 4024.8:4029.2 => 46.1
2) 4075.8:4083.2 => 48.1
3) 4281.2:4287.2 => 51.9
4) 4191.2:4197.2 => 43.9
